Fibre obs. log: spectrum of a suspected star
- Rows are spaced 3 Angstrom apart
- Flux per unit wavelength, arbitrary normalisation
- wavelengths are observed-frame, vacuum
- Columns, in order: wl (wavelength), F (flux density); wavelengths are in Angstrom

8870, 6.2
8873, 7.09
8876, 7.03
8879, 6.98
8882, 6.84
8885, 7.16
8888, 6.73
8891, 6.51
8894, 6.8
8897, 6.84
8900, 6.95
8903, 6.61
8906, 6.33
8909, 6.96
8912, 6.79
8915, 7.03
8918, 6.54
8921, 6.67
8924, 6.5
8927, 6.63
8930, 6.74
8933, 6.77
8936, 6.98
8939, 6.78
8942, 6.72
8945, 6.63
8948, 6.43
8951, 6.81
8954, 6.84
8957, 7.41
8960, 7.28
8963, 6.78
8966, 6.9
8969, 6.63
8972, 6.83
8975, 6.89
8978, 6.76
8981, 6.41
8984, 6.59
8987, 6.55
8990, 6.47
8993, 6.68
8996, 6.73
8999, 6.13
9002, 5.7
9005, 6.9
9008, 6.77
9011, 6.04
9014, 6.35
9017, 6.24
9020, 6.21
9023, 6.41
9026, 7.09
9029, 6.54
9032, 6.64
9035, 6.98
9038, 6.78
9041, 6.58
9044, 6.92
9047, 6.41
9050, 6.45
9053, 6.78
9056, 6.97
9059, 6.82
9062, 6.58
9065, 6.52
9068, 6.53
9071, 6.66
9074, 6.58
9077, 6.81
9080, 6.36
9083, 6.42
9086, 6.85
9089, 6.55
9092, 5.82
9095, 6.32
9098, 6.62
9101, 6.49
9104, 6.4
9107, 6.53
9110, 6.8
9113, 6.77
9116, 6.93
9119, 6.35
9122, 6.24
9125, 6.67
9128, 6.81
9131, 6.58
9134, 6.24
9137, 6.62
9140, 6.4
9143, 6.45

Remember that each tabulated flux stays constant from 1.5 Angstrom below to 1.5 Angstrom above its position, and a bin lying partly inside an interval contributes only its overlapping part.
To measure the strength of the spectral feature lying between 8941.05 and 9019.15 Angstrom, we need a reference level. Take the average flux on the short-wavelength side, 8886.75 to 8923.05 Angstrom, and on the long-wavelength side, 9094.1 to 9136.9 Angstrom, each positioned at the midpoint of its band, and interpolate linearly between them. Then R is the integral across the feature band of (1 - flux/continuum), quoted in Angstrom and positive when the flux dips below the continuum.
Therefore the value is 0.4 Angstrom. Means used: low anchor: 6.73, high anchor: 6.56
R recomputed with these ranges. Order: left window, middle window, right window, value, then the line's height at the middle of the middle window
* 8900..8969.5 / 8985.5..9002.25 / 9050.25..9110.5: 0.66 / 6.69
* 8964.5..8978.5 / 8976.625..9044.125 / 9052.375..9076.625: 2.19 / 6.75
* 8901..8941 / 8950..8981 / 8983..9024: -1.59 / 6.55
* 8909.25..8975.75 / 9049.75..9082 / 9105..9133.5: 0.12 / 6.67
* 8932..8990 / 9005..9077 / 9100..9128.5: 0.75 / 6.68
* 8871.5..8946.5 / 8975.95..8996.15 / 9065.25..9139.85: 0.27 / 6.69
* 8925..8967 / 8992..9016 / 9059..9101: 1.05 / 6.7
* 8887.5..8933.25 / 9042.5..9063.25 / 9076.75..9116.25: -0.43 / 6.57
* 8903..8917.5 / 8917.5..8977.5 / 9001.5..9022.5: -1.76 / 6.6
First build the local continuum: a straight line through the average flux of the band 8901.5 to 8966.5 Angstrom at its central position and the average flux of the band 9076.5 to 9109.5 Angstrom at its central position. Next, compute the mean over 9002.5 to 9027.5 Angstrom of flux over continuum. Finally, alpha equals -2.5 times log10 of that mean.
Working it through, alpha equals 0.025 mag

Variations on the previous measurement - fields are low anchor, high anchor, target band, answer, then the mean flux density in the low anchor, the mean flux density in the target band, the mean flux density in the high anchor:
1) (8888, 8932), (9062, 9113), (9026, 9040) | -0.03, 6.71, 6.77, 6.53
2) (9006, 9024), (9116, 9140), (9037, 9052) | -0.04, 6.35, 6.63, 6.52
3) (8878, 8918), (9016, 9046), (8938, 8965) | -0.02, 6.8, 6.86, 6.64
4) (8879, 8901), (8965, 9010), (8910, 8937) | 0.00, 6.84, 6.74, 6.59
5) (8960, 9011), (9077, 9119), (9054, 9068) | -0.02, 6.61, 6.7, 6.53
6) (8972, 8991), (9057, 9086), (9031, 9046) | -0.03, 6.63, 6.77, 6.61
